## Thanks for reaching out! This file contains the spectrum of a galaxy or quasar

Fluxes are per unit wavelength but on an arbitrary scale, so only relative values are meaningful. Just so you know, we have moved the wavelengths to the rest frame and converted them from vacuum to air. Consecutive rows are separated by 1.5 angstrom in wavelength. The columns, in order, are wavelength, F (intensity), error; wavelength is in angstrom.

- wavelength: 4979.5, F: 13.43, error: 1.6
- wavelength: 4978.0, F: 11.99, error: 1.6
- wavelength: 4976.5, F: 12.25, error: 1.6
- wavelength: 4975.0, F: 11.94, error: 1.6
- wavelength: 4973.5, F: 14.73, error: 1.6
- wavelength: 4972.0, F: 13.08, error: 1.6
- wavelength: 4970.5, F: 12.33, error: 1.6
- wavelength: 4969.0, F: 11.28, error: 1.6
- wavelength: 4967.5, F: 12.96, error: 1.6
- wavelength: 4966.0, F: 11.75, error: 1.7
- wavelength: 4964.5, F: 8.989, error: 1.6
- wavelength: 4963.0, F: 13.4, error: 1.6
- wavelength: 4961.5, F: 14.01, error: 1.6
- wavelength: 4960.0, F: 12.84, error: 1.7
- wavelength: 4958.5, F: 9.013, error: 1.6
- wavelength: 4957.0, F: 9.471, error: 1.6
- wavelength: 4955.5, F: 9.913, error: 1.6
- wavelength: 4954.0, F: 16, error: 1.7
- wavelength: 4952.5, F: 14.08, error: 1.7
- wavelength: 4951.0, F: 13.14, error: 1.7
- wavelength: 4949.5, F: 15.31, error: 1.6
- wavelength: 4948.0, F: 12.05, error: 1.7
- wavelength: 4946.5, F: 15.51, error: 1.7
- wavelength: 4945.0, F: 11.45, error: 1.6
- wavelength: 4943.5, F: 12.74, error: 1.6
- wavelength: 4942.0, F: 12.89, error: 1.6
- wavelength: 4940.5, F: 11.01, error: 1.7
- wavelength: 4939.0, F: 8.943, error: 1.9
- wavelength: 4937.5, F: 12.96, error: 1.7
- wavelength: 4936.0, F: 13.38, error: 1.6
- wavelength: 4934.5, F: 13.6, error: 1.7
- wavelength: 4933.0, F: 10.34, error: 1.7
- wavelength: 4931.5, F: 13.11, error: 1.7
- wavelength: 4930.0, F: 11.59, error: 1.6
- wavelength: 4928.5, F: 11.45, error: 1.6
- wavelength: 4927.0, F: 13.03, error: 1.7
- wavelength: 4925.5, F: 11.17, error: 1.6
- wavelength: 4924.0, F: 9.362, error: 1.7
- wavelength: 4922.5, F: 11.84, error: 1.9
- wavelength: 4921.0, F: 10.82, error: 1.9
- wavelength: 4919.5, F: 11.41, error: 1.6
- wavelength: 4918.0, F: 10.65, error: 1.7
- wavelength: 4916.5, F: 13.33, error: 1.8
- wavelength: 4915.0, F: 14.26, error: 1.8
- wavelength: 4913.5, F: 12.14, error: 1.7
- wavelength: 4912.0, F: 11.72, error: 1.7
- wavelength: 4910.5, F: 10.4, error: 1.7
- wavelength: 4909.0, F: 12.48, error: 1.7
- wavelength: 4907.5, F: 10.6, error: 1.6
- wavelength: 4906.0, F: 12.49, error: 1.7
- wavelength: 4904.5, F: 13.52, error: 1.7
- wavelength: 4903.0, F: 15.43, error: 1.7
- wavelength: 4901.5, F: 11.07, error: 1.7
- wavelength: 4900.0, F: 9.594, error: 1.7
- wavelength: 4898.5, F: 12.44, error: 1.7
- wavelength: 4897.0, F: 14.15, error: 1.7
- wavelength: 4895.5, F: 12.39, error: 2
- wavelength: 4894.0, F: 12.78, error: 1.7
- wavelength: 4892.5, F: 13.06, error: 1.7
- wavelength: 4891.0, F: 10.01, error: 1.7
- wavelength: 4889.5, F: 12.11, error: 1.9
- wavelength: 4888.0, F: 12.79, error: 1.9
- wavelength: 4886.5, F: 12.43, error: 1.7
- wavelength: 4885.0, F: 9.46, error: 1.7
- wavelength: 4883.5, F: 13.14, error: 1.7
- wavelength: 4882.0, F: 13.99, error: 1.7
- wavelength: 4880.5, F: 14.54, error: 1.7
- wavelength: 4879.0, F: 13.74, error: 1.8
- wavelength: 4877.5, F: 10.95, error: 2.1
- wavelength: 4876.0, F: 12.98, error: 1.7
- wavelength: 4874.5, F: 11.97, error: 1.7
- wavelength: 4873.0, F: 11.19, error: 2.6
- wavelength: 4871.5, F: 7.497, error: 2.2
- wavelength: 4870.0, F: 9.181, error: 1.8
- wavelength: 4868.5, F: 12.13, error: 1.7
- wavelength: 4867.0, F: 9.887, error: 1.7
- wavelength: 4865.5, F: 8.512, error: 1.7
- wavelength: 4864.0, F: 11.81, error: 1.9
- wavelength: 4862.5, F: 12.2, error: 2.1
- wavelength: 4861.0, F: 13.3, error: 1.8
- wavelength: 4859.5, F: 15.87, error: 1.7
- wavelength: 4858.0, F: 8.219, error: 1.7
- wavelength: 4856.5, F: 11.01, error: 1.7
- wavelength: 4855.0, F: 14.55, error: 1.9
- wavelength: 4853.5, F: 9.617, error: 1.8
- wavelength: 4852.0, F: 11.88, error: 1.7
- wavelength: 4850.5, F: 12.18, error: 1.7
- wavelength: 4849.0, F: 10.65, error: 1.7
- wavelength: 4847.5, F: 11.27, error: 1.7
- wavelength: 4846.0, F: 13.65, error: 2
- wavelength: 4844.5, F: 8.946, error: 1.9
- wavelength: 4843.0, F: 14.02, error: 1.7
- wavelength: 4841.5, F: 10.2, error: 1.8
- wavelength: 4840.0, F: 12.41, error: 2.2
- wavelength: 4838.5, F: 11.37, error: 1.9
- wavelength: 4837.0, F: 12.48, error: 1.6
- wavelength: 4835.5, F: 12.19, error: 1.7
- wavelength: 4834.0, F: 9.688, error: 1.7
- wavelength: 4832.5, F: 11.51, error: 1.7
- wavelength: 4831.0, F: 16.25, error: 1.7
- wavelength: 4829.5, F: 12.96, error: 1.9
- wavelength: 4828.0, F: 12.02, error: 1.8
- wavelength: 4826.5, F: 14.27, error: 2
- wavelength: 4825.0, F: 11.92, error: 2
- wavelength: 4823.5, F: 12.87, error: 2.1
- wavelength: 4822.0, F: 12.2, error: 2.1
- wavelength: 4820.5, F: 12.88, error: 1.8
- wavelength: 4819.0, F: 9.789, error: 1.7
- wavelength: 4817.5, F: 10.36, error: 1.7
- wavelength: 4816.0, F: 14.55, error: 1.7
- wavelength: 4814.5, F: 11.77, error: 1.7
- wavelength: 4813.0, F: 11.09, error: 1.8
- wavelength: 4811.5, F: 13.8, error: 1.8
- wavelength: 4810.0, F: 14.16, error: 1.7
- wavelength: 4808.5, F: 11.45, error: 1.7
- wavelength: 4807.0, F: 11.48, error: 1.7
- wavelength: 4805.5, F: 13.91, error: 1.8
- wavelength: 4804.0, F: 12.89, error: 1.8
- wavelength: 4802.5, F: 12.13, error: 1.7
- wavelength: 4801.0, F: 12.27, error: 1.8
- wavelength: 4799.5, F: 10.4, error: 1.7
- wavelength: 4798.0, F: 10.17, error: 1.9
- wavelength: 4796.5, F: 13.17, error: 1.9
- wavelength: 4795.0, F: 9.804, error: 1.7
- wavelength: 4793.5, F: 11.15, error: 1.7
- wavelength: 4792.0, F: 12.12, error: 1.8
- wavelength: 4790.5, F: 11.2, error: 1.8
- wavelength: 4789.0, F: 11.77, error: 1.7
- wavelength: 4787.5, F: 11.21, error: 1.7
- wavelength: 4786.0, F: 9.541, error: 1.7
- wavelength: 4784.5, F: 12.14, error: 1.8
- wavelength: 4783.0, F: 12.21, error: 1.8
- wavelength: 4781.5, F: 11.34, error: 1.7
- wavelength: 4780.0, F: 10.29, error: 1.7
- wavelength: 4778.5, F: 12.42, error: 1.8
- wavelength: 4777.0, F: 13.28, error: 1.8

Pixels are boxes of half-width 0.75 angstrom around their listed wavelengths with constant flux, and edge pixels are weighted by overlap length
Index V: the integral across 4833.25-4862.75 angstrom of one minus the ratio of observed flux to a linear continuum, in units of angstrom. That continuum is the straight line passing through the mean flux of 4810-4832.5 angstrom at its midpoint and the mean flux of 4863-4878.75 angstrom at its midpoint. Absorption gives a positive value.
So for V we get -0.5 angstrom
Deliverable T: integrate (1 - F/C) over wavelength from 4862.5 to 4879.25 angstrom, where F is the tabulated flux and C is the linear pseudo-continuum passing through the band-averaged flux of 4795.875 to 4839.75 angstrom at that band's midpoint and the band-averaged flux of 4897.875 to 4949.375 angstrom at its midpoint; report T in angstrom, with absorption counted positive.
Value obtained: 1.8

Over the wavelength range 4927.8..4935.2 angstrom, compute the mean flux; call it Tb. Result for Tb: 12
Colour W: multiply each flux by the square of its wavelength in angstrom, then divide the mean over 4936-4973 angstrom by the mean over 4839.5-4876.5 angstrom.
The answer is 1.1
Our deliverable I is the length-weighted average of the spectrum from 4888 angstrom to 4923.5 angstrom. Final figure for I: 12.1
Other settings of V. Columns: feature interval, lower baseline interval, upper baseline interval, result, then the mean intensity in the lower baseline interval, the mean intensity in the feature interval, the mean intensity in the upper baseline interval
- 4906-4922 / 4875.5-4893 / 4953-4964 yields 0.60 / 12.4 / 11.8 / 12.1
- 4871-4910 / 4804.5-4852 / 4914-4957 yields 0.14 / 12.2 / 12.2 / 12.3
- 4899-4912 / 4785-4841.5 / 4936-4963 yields 0.41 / 12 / 11.9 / 12.5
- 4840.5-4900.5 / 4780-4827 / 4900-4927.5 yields 0.68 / 11.9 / 11.8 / 11.9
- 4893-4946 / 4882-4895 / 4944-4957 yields 2.50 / 12.1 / 12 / 13.2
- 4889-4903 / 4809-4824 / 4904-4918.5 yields 0.06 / 12.3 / 12.1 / 12.2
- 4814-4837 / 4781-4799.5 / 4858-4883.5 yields -1.71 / 11.3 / 12.4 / 11.8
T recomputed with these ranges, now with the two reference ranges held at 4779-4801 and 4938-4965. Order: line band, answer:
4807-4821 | -0.94 angstrom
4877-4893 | -0.72 angstrom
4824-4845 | -1.24 angstrom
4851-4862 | -0.37 angstrom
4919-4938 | 0.48 angstrom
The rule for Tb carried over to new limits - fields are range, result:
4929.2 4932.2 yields 12.3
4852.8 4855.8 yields 12.1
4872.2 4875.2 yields 11.5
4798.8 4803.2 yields 11.6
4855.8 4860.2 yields 11.7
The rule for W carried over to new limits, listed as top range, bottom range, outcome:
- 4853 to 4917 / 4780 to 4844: 1.03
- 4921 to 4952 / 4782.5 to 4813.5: 1.10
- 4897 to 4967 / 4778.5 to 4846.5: 1.07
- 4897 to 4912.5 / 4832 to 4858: 1.07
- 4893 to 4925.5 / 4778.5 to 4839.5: 1.05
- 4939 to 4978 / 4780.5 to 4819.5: 1.13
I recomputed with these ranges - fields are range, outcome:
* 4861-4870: 11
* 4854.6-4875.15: 11.2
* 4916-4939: 11.8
